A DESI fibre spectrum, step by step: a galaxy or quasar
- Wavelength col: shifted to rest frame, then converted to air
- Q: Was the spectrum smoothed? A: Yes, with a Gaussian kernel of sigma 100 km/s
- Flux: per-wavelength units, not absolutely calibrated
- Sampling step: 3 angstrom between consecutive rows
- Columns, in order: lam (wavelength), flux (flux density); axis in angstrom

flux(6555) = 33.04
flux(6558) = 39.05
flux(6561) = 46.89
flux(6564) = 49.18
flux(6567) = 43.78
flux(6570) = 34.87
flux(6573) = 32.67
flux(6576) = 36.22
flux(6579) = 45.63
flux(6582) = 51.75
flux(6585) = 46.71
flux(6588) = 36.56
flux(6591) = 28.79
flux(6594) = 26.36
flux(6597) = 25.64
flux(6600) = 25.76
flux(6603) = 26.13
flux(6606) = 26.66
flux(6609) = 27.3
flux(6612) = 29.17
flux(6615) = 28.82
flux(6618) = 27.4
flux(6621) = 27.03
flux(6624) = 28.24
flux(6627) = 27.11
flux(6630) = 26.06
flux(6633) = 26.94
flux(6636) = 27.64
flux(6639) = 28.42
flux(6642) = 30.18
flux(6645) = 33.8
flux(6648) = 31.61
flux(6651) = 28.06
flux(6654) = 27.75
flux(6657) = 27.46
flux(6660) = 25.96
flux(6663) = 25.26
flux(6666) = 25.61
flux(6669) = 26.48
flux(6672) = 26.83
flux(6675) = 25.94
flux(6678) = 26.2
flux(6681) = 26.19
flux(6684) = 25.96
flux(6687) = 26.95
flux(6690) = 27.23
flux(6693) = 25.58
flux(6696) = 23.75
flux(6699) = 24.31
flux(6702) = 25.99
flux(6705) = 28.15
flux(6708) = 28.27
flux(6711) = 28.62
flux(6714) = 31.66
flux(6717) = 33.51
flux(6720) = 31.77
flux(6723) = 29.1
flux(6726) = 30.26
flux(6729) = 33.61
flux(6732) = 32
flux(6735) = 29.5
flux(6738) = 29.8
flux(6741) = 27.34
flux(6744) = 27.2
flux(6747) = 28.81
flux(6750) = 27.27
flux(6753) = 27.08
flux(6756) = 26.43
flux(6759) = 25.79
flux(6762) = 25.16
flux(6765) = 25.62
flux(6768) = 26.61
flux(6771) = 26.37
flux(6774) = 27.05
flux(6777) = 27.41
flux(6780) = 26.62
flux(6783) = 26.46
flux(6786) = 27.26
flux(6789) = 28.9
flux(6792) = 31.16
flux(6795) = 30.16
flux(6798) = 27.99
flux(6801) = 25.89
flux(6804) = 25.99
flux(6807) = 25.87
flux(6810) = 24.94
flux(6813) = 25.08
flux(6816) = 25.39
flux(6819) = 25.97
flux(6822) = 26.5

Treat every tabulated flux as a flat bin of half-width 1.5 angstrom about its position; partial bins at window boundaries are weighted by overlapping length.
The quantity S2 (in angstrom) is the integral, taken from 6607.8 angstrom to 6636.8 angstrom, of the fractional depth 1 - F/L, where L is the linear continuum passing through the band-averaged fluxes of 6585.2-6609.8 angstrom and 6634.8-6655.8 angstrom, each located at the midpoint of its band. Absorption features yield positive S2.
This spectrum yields 1.7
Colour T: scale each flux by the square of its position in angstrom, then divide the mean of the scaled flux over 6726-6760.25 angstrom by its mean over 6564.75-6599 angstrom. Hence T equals 0.81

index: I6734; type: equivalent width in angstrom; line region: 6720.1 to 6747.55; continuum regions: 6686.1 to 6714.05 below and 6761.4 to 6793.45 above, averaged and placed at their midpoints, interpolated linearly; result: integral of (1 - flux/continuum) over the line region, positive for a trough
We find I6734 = -2.9 angstrom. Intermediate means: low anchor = 26.8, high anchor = 27.2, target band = 29.9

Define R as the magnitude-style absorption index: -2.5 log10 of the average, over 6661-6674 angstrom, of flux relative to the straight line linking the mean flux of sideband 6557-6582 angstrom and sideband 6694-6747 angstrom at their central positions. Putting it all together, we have 0.274 mag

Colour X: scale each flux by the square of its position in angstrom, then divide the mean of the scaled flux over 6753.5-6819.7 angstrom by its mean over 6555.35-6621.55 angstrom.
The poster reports 0.82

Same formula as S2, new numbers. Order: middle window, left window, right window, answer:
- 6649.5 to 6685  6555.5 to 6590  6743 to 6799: 8.5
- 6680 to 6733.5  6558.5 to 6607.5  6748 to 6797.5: 3.3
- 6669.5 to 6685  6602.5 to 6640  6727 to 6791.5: 0.8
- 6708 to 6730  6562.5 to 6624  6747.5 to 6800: -1.3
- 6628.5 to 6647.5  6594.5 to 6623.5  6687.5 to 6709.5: -1.5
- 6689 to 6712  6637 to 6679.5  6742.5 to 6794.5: 1.0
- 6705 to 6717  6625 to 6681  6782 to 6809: -1.0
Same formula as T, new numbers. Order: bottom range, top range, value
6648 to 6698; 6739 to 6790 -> 1.05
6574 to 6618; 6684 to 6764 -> 0.90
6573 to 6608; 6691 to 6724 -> 0.86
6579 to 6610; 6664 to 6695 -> 0.82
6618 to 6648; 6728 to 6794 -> 1.02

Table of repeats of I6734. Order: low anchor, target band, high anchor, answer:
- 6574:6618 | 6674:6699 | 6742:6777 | 3.0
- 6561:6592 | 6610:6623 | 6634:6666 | 2.3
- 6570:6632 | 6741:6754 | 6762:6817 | 0.2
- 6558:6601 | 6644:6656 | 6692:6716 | 0.7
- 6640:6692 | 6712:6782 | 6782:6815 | -3.0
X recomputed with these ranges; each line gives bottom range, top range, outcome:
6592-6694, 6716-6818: 1.06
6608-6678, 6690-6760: 1.05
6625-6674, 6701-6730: 1.10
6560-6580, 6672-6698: 0.66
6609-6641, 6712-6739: 1.16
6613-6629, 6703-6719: 1.11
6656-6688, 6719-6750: 1.16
